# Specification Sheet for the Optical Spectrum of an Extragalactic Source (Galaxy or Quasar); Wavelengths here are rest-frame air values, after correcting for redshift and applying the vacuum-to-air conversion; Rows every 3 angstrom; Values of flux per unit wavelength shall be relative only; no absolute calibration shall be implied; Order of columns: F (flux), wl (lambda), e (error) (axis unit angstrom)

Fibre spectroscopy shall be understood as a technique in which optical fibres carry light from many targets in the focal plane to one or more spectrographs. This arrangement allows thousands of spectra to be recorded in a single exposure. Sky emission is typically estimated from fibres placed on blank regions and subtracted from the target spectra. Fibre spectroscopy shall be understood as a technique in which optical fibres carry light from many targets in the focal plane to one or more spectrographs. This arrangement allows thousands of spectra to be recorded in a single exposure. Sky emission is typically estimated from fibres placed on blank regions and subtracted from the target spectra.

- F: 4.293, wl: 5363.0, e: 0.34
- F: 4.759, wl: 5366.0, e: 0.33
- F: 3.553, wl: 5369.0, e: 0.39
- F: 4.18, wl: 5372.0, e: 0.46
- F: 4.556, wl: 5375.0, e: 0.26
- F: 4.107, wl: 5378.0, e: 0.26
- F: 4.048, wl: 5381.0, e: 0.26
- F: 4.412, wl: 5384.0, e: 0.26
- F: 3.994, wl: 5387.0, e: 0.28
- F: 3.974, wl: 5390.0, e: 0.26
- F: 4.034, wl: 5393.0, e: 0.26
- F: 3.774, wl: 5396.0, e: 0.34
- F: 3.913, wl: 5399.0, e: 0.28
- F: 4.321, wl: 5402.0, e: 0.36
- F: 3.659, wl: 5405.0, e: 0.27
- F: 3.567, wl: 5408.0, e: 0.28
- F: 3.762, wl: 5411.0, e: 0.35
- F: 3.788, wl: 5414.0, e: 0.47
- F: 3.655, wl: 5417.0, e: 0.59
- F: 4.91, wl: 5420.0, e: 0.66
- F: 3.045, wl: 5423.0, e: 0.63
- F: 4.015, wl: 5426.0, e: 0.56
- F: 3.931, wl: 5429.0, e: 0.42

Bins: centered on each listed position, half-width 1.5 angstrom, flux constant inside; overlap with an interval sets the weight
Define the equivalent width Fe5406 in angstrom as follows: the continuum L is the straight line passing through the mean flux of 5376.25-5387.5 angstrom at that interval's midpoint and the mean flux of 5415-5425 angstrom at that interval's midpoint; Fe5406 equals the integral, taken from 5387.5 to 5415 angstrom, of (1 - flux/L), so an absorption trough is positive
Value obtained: 1.0 angstrom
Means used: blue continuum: 4.16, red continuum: 3.87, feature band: 3.87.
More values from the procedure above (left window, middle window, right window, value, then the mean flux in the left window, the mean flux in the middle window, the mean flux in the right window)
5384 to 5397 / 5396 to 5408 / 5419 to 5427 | 0.26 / 4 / 3.89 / 3.93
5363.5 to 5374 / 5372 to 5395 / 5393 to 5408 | -0.55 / 4.19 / 4.15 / 3.89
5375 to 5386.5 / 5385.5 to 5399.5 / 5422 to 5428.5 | 0.43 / 4.22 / 3.94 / 3.63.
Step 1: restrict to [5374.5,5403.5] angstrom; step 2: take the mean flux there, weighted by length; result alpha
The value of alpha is 4.1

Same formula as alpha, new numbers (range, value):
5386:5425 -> 3.88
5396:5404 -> 4.02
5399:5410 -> 3.85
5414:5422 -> 4.11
